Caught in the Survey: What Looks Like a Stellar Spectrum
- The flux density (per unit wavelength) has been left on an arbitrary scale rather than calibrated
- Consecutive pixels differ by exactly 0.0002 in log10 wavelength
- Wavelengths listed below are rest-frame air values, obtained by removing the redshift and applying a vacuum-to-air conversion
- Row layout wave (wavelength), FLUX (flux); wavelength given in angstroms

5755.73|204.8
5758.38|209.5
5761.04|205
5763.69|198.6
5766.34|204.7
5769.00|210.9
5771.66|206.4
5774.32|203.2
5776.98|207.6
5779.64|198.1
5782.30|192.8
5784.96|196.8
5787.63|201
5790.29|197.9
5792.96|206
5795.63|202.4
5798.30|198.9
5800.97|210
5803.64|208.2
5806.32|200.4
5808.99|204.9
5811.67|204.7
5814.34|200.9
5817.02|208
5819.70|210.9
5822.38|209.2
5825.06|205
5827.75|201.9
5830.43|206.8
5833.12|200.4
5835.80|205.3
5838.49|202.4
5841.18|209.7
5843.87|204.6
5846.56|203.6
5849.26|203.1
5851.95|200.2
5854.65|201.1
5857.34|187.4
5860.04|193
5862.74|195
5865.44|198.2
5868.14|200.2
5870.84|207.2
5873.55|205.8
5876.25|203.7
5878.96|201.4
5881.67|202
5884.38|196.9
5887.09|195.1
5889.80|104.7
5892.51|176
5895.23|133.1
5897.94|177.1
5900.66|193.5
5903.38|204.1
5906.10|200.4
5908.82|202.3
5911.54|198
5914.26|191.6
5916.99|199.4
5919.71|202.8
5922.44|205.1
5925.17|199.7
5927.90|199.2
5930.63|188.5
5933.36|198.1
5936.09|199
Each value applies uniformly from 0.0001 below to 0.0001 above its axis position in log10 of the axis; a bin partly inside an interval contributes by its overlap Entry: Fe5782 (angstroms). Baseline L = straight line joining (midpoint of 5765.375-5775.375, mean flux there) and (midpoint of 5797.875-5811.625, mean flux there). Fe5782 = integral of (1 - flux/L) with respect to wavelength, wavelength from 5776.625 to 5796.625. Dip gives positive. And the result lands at 0.5 angstroms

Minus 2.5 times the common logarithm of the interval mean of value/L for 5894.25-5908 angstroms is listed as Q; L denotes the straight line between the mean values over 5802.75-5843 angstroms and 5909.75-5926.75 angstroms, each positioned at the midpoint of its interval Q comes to 0.09 mag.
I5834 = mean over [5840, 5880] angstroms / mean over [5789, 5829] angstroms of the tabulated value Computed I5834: 0.98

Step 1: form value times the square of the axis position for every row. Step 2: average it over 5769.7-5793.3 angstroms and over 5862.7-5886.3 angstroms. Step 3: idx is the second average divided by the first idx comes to 1.03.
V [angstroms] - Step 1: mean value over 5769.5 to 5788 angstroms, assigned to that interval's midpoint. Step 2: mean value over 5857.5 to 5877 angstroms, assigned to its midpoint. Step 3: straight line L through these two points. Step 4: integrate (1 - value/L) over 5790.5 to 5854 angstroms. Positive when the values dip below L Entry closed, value -1.3 angstroms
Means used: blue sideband 201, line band 204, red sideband 200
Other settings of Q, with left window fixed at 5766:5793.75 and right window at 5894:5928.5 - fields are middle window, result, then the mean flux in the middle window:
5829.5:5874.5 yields -0.023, 201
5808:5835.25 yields -0.033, 205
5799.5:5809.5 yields -0.029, 206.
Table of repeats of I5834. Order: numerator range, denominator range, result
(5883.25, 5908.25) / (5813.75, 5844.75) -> 0.86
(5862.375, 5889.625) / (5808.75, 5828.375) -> 0.96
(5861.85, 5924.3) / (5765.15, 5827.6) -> 0.94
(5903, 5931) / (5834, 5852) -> 0.98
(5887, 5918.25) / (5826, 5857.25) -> 0.89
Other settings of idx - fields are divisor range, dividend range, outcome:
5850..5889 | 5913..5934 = 1.02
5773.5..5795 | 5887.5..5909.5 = 0.90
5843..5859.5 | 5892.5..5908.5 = 0.93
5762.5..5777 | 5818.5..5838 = 1.02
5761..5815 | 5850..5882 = 1.01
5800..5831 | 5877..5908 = 0.90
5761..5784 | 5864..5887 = 1.03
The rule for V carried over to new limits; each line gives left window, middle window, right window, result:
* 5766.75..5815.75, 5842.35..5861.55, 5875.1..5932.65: -0.3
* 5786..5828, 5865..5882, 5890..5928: -0.8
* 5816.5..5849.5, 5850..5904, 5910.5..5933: 3.5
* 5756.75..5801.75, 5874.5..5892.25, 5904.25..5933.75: 1.4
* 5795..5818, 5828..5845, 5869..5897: -0.8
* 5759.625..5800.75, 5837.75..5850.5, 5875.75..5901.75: -1.2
